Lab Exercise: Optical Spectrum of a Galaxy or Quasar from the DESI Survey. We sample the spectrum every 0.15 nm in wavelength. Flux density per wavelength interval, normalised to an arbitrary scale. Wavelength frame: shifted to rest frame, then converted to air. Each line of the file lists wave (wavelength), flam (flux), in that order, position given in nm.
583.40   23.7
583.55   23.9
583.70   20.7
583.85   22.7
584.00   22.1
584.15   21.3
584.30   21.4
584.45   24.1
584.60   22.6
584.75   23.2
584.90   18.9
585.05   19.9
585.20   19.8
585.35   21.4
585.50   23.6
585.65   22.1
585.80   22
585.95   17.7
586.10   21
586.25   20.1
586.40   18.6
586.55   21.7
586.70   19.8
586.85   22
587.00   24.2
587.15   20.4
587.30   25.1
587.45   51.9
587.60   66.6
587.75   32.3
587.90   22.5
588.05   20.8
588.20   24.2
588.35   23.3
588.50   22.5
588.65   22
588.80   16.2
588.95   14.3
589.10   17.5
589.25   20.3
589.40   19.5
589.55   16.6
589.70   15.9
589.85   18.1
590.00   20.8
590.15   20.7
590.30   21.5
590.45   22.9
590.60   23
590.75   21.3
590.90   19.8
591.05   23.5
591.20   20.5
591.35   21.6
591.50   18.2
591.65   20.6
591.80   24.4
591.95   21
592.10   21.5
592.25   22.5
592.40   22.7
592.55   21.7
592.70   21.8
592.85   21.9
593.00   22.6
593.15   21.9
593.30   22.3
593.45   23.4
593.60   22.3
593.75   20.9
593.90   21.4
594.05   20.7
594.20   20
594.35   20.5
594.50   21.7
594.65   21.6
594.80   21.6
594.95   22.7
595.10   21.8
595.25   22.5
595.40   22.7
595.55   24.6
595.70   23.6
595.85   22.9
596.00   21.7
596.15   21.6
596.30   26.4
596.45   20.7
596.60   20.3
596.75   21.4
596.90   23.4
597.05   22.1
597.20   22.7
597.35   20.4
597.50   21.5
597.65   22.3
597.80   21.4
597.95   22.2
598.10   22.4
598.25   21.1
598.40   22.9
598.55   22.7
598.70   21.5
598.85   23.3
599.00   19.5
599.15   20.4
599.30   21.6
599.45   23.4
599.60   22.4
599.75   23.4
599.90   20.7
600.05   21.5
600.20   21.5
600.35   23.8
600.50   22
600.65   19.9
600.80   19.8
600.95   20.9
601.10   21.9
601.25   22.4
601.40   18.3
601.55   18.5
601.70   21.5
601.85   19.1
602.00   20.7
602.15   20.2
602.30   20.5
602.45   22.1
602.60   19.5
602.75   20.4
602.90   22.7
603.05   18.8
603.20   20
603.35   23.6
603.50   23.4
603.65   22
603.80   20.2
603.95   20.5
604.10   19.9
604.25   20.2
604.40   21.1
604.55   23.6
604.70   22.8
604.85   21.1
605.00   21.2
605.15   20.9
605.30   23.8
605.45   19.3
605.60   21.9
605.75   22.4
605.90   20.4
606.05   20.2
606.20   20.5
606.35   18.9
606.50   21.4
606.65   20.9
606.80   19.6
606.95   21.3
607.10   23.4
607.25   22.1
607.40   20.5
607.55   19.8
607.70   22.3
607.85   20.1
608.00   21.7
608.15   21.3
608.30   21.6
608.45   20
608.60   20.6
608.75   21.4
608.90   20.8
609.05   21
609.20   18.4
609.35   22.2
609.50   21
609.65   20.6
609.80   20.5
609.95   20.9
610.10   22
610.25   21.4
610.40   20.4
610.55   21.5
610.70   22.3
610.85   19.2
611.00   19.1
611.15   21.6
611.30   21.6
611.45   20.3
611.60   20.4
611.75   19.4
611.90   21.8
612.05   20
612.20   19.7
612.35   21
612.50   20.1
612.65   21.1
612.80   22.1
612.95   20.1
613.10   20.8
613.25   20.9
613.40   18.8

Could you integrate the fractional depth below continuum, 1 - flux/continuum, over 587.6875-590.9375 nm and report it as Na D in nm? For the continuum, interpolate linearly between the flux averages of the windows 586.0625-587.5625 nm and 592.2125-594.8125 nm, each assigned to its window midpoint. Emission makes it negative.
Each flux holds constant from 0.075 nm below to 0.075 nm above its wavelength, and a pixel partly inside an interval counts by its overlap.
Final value 0.47 nm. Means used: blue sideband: 25.6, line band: 20.7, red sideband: 21.7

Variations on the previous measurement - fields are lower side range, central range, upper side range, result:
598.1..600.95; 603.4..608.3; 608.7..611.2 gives -0.01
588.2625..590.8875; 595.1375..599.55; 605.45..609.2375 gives -0.41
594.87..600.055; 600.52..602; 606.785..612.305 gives 0.10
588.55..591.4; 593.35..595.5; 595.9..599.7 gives -0.07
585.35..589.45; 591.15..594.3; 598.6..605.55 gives 0.20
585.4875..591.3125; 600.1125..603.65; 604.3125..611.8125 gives 0.11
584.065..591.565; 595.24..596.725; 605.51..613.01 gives -0.05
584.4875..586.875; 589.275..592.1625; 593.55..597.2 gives 0.12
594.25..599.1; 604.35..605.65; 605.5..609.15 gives -0.03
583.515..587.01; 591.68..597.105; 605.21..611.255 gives -0.23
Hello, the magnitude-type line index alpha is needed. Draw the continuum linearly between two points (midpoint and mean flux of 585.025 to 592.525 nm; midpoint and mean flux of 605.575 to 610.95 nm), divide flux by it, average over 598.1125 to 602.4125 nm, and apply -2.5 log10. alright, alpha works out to 0.02 mag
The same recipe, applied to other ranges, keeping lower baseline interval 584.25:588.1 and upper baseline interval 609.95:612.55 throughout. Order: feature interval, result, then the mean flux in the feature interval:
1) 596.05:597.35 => 0.04 mag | 22.2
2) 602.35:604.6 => 0.04 mag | 21.2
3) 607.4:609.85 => 0.02 mag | 20.8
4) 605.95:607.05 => 0.05 mag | 20.5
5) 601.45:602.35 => 0.11 mag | 20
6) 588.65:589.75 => 0.35 mag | 17.5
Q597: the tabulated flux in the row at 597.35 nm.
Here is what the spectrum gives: 20.4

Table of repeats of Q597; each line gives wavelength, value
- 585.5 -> 23.6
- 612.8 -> 22.1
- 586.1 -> 21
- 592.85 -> 21.9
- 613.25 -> 20.9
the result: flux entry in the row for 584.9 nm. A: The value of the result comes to 18.9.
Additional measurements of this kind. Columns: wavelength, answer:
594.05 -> 20.7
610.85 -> 19.2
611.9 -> 21.8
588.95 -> 14.3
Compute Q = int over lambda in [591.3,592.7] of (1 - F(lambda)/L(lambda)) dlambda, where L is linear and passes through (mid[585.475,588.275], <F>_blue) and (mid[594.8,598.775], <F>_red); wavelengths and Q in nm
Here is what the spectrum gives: 0.15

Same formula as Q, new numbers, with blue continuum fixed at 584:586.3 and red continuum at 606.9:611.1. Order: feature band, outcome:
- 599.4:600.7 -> -0.060 nm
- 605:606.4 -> 0.004 nm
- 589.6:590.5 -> 0.061 nm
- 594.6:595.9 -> -0.093 nm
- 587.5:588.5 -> -0.478 nm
